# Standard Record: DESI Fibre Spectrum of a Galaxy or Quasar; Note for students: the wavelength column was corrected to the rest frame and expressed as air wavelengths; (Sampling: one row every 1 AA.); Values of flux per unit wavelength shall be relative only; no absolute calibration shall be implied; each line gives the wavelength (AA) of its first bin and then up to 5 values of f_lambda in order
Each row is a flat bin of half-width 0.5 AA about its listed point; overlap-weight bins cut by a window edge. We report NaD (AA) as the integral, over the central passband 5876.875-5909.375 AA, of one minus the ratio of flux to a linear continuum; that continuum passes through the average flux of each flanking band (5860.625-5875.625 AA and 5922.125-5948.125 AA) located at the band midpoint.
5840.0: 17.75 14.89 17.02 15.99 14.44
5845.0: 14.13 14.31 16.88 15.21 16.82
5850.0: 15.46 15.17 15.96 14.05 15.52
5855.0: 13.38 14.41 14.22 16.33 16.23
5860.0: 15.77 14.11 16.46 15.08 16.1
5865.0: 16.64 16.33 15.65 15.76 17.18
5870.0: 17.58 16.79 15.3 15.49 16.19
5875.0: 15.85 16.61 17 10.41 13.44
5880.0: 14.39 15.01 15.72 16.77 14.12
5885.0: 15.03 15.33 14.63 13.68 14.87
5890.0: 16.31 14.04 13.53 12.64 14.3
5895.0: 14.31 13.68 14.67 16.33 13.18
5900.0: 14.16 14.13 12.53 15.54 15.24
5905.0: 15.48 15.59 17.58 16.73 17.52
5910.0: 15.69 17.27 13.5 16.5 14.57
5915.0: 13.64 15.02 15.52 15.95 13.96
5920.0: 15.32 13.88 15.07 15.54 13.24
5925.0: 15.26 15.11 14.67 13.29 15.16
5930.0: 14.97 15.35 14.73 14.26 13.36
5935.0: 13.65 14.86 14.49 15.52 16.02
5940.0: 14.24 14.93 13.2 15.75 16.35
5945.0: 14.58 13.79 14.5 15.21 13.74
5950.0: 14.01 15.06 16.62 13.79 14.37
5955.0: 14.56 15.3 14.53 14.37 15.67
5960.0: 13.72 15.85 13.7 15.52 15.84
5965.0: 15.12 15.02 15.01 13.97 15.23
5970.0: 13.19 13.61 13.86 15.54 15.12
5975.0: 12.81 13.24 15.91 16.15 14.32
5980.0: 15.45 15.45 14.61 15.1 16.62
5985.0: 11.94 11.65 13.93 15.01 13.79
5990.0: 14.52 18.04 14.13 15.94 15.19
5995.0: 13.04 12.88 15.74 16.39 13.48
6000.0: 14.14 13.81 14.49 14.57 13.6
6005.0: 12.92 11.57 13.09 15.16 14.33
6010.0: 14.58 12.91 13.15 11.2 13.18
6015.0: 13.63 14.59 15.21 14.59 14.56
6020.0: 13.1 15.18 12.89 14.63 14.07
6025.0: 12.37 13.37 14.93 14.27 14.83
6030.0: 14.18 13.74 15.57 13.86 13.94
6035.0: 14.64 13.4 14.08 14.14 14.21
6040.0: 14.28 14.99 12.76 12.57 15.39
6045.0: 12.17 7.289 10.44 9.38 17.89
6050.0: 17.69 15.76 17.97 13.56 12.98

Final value 1.65 AA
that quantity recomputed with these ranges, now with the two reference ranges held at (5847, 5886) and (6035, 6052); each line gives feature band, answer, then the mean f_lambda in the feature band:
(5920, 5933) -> 0.2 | 14.7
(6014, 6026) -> -0.1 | 14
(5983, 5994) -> -0.3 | 14.6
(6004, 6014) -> 0.6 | 13.2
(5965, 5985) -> -0.4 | 14.7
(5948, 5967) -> -0.4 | 14.8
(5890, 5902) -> 0.8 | 14.1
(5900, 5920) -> -0.4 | 15.3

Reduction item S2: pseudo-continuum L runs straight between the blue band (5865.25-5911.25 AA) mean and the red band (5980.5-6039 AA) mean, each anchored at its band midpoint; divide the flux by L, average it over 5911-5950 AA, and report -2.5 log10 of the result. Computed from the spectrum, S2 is 0.008 mag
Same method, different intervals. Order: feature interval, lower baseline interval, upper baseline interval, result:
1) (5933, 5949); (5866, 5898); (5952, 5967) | 0.020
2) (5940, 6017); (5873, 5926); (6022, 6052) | -0.008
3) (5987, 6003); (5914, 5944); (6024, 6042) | -0.025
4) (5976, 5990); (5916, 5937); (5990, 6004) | 0.010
